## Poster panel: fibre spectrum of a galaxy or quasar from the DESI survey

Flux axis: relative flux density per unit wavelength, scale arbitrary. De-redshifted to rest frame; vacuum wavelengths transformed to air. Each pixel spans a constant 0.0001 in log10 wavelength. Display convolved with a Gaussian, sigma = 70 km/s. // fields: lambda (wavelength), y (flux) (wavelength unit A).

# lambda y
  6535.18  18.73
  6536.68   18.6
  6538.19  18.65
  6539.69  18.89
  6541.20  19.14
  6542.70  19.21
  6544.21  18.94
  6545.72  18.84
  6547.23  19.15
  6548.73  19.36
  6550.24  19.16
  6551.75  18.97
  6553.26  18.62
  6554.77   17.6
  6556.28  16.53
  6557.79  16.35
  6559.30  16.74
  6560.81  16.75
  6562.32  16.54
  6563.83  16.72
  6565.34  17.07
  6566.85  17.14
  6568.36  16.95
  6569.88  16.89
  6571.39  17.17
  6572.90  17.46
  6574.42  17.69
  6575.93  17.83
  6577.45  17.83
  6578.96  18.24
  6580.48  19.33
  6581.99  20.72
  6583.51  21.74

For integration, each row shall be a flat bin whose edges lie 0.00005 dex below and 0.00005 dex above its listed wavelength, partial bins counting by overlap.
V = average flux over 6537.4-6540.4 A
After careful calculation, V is 18.8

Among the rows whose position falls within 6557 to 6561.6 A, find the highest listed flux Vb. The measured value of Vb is 16.75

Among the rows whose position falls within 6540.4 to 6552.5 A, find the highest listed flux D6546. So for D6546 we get 19.36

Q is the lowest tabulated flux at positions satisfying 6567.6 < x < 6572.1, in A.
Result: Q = 16.89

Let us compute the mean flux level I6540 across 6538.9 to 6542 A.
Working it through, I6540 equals 19.1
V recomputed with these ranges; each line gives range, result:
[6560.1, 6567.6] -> 16.9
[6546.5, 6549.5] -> 19.3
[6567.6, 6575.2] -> 17.2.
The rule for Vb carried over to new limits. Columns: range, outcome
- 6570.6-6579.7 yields 18.24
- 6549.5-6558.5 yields 19.16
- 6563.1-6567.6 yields 17.14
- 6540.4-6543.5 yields 19.21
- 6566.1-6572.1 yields 17.17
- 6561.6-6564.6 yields 16.72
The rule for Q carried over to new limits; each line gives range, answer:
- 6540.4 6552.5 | 18.84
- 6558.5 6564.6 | 16.54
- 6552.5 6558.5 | 16.35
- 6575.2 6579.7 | 17.83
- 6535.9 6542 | 18.6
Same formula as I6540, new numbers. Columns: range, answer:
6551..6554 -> 18.8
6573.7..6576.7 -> 17.8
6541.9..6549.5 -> 19.1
